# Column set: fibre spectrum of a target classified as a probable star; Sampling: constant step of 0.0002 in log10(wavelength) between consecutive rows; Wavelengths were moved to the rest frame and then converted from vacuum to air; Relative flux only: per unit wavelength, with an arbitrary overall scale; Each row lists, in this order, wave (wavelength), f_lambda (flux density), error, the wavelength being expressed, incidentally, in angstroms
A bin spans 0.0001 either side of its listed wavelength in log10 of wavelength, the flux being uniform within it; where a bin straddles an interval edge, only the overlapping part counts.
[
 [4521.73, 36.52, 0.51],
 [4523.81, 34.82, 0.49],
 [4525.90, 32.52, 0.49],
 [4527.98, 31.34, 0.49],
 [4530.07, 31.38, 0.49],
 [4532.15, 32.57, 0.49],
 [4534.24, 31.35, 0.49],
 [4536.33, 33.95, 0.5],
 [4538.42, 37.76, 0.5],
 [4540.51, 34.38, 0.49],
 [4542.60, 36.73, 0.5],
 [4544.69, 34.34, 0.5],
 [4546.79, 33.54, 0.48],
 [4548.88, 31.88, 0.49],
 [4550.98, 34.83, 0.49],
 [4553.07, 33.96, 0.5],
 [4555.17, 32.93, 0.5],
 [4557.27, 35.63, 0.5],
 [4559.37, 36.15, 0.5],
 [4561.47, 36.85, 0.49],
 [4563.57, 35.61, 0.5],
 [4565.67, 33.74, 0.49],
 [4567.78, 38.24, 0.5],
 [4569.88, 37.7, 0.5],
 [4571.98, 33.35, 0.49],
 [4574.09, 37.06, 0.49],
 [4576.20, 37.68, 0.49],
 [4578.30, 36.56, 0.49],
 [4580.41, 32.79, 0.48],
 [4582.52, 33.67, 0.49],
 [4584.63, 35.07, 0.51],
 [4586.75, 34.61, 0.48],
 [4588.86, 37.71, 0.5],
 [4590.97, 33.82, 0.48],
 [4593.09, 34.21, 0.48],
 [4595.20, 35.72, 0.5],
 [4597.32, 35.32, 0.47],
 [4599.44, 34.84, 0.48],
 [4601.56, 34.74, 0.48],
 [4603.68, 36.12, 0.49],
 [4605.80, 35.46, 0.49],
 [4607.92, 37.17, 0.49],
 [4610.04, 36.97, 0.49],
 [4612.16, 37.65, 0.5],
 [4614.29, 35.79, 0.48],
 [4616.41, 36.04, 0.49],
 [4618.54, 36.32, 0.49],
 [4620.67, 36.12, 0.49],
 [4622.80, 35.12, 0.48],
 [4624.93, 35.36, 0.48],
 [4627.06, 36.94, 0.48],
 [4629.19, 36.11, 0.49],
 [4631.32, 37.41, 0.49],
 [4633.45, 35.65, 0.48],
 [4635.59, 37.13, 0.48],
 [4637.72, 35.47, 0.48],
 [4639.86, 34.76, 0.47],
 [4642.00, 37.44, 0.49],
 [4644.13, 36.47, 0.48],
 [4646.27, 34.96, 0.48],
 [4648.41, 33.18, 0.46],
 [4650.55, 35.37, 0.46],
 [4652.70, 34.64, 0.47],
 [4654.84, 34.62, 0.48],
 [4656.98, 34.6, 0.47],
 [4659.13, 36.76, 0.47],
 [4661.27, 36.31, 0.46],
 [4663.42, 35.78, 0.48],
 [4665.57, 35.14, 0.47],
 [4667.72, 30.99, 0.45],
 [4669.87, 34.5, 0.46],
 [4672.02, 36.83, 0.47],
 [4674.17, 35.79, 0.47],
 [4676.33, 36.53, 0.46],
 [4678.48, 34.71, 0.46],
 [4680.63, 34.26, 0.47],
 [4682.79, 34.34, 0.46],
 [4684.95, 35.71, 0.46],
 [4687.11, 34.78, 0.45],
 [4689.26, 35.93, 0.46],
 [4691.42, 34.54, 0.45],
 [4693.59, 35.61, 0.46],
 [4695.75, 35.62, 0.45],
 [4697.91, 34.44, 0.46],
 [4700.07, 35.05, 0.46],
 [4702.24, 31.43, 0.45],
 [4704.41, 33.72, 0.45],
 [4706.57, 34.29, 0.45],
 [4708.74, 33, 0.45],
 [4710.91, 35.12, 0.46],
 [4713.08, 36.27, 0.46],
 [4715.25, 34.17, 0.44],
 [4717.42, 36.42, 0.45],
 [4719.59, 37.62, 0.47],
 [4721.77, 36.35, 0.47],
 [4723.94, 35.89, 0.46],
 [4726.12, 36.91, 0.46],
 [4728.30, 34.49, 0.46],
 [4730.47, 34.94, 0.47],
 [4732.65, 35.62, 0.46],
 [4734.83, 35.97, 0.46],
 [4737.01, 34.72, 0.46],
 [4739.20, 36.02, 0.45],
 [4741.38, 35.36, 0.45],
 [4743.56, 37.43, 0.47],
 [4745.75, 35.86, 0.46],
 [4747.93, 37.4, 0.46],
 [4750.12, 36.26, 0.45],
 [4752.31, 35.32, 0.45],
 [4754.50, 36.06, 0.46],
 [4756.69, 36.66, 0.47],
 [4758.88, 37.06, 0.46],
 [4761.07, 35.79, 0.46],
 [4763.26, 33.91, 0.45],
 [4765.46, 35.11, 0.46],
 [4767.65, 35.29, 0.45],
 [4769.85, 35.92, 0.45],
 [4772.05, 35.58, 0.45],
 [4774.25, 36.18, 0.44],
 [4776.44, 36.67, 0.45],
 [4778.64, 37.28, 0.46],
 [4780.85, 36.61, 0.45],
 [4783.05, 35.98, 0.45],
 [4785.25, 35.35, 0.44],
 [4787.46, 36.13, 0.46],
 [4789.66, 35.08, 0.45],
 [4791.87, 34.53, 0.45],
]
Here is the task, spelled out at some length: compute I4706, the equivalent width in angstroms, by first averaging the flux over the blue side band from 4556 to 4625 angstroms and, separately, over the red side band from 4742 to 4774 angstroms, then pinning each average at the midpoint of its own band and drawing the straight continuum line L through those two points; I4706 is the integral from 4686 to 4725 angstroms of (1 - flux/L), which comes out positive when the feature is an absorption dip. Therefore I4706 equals 0.95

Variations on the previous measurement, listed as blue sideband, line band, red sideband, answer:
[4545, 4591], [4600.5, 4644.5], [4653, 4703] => -1.4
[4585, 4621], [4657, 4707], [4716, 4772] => 1.3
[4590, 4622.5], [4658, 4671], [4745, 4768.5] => 0.3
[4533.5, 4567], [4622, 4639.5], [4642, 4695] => -0.6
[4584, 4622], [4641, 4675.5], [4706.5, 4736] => 0.4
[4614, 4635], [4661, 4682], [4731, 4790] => 0.6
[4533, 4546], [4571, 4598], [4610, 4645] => 0.2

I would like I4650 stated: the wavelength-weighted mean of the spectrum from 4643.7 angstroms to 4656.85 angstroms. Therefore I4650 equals 34.8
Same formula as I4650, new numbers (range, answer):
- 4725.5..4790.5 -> 35.9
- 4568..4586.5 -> 35.6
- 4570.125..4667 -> 35.6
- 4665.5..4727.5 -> 35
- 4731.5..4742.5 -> 35.5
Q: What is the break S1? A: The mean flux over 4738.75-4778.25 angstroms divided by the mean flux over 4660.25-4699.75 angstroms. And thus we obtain 1.0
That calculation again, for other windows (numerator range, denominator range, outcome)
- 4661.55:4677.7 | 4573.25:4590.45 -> 0.99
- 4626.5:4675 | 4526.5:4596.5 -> 1.02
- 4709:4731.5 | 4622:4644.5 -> 0.99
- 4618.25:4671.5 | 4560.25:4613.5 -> 0.99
